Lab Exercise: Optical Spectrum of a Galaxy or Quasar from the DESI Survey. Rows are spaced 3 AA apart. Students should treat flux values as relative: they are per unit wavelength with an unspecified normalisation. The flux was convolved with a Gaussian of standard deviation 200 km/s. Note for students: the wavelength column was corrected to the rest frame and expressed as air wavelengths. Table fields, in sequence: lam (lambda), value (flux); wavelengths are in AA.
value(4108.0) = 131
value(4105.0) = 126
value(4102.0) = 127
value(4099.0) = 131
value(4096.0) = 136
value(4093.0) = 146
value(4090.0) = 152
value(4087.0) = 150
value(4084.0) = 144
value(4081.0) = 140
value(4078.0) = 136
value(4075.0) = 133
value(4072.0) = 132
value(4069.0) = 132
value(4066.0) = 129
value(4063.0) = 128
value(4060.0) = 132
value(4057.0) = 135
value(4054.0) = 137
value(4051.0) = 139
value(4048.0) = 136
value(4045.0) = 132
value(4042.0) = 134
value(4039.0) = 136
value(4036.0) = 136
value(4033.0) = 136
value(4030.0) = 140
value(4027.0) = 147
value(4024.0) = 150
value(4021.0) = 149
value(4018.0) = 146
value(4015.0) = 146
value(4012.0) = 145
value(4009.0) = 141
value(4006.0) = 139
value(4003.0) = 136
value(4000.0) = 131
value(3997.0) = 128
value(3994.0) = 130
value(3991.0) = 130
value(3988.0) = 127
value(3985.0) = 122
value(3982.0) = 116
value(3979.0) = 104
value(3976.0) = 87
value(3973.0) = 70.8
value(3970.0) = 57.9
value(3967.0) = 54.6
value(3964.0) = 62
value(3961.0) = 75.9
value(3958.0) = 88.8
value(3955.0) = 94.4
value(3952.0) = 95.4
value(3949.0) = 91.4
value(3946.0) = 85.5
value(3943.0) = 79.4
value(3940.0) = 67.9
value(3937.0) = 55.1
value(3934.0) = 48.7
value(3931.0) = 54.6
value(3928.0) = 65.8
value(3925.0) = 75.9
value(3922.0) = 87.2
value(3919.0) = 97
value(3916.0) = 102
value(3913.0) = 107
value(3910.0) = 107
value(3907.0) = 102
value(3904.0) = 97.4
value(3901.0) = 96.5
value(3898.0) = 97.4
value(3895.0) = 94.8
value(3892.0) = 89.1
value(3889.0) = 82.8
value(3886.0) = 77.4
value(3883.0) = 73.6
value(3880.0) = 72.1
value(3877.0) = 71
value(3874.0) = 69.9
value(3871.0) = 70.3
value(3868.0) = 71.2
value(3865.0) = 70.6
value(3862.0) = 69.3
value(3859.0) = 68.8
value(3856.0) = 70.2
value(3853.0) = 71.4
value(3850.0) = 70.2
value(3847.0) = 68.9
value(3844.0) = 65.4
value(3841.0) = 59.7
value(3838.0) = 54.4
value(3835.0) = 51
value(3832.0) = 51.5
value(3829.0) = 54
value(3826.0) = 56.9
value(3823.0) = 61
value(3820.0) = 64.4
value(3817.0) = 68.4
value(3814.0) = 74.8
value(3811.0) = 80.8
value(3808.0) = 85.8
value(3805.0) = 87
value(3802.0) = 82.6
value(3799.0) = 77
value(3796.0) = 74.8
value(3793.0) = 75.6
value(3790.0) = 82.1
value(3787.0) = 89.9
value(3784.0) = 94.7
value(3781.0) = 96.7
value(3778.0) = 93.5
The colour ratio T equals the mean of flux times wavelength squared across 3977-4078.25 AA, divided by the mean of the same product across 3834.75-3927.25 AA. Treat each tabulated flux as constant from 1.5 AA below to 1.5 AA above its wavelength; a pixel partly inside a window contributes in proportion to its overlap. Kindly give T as 1.81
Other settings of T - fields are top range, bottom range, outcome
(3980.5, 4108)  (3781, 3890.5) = 2.11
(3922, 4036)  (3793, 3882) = 1.65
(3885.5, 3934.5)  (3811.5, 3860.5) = 1.44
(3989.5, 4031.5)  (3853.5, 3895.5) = 2.01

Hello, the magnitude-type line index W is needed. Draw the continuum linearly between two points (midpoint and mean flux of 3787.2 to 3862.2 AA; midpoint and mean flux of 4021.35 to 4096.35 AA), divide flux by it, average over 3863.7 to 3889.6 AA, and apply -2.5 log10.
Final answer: 0.16 mag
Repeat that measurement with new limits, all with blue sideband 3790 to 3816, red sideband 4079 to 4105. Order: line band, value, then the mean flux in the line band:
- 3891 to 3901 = 0.05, 94.4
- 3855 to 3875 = 0.30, 70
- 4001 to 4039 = -0.14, 142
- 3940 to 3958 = 0.25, 87.4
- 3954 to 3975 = 0.49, 71.9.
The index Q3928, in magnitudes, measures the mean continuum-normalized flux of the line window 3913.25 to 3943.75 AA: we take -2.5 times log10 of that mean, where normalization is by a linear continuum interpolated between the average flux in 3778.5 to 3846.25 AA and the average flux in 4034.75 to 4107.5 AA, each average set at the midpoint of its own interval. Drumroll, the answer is 0.32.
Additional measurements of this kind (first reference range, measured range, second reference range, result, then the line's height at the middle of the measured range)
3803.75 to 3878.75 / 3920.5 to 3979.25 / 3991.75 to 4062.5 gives 0.41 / 109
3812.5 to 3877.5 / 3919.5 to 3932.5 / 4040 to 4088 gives 0.24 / 91.1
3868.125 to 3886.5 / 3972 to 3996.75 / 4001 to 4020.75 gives 0.15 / 128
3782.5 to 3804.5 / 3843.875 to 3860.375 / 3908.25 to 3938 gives 0.18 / 81.7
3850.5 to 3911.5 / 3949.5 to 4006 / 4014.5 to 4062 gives 0.16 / 117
